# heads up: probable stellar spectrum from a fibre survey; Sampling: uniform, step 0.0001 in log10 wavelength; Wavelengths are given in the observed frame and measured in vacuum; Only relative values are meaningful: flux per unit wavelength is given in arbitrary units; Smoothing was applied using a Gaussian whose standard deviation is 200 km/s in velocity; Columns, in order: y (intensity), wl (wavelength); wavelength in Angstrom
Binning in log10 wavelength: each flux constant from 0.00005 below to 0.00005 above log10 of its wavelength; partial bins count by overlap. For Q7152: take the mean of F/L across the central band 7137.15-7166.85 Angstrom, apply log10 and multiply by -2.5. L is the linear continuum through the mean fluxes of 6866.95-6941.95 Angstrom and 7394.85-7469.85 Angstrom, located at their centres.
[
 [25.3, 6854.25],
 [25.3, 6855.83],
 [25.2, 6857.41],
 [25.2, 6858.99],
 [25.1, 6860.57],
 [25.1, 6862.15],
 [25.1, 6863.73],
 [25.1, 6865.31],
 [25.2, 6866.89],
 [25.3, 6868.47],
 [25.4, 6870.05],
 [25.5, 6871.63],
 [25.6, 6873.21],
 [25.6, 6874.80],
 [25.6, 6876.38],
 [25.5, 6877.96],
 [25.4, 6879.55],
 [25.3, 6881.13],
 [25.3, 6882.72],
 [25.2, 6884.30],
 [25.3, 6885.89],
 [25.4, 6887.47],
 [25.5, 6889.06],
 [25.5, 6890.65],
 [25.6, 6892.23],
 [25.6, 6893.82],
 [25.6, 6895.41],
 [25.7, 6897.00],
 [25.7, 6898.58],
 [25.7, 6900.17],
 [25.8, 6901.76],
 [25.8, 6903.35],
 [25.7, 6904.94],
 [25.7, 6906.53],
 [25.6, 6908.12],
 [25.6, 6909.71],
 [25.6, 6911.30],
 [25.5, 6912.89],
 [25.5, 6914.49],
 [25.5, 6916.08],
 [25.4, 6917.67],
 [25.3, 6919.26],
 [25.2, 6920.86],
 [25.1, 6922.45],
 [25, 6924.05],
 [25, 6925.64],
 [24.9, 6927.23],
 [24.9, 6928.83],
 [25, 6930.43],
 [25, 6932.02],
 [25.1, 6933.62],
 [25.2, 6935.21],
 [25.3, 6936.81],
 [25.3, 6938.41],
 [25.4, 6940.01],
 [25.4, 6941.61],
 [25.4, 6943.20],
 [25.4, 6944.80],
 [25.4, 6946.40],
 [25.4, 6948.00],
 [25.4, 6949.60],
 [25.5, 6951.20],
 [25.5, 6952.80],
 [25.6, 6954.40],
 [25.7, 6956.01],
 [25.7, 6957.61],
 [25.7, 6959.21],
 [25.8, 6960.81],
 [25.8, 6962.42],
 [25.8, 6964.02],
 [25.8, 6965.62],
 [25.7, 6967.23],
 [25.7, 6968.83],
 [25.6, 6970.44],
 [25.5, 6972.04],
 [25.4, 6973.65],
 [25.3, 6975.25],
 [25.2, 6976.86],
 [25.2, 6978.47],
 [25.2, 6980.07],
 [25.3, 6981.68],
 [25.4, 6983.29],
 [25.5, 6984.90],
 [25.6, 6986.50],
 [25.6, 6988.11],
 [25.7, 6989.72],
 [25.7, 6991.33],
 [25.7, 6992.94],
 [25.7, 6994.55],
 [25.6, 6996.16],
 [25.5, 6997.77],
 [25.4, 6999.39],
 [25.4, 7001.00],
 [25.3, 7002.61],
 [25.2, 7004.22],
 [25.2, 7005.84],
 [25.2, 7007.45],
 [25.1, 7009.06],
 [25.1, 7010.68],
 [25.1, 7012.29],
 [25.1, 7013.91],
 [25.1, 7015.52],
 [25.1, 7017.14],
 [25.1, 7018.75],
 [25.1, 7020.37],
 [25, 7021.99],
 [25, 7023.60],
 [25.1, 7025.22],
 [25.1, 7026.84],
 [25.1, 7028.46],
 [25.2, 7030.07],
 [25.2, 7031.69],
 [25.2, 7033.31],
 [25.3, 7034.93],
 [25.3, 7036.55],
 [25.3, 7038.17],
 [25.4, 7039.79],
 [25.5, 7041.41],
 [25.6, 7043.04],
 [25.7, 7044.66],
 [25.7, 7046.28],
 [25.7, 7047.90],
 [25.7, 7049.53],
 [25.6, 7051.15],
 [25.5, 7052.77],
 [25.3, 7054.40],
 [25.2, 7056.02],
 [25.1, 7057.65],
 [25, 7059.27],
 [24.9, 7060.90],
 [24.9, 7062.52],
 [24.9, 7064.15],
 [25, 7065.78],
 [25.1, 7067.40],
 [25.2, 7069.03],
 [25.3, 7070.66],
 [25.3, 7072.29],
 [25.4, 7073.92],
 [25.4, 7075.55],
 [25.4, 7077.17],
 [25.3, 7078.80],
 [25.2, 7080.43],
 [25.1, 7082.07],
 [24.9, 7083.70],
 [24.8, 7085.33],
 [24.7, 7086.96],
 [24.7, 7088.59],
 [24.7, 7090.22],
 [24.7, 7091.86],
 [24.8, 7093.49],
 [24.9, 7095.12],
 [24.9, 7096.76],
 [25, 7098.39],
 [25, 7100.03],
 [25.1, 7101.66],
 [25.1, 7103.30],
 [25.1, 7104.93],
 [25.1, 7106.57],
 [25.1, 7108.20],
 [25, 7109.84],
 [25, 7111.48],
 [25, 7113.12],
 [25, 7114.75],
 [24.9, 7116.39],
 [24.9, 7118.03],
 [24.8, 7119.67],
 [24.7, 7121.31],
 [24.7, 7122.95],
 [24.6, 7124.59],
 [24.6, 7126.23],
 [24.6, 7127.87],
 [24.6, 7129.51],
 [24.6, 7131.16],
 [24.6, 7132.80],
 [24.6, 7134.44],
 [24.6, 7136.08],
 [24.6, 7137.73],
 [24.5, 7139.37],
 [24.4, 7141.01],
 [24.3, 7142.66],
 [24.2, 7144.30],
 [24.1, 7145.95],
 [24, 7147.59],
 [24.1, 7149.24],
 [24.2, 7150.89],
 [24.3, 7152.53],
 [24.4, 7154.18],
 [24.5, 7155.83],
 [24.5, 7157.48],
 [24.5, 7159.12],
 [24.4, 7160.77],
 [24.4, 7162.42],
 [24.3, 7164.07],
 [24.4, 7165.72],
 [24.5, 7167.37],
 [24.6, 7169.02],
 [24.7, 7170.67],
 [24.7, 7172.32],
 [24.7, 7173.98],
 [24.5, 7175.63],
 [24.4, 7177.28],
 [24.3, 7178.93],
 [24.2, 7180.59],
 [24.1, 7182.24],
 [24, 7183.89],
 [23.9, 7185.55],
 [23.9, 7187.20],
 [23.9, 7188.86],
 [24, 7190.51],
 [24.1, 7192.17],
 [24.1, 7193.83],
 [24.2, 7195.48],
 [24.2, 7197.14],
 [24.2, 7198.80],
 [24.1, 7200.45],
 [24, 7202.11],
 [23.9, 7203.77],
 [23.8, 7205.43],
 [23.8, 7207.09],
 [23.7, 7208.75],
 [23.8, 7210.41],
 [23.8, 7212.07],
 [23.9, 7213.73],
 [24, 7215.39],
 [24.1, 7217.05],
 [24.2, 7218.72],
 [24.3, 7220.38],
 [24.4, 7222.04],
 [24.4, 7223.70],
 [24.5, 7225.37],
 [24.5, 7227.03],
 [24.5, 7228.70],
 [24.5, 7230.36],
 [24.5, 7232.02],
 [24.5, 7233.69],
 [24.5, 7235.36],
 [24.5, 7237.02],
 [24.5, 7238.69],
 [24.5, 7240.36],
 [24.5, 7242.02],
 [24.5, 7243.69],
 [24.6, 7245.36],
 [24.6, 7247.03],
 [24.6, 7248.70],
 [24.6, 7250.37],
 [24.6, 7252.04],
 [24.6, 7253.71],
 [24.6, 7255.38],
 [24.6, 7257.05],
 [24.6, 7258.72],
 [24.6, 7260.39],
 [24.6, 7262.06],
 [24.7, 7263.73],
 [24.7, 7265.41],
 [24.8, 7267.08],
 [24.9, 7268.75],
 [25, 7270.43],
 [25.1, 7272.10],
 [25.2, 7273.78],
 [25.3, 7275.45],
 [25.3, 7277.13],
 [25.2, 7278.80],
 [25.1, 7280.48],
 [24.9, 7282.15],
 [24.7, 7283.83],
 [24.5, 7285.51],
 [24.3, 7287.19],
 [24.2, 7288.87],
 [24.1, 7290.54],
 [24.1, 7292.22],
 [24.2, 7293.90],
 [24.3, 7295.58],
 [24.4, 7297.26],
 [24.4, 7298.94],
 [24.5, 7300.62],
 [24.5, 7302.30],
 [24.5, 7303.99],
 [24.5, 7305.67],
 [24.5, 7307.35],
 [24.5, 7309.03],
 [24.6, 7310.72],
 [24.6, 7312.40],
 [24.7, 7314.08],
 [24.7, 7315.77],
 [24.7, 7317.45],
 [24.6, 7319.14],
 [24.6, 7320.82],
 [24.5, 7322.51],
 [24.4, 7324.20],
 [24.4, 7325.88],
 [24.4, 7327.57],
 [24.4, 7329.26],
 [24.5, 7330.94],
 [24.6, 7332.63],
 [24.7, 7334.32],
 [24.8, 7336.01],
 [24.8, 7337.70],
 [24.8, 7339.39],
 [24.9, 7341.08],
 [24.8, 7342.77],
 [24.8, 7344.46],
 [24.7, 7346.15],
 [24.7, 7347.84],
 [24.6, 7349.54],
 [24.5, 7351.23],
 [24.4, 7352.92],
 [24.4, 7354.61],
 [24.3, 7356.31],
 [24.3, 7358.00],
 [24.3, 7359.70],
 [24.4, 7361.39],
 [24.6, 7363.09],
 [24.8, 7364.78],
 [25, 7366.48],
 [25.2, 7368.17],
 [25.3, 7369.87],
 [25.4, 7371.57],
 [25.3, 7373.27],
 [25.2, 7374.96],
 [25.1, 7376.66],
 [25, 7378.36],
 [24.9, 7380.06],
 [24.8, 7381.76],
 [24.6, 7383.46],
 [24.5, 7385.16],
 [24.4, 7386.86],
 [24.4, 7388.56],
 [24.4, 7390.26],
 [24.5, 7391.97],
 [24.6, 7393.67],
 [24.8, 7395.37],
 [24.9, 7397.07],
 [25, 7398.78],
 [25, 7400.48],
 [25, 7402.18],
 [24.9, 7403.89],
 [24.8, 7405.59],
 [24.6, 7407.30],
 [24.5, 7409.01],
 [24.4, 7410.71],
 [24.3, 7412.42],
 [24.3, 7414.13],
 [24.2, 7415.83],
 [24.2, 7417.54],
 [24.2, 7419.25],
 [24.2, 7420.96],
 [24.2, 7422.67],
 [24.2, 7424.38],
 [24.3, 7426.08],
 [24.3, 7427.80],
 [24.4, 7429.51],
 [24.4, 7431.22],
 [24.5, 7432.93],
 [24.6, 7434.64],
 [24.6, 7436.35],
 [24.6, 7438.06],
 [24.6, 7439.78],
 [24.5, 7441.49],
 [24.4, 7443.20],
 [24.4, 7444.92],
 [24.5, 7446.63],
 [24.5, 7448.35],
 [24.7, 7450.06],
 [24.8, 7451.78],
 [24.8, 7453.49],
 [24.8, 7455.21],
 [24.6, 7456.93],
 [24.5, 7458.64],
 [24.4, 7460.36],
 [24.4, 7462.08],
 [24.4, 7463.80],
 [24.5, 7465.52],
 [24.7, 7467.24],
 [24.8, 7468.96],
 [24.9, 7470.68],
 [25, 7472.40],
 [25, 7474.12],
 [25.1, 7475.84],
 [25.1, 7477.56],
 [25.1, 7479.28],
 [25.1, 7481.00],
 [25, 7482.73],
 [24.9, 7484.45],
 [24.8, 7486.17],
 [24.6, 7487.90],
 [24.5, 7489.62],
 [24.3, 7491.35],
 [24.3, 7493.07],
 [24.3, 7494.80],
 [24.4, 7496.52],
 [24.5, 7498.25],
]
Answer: 0.03 mag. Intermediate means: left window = 25.4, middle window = 24.3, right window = 24.5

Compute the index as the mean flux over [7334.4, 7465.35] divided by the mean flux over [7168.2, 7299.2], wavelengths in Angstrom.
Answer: 1.0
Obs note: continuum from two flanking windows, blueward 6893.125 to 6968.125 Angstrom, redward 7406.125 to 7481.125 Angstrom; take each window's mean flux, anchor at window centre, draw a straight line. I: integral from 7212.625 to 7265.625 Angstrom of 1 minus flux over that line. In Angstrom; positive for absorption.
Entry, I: 0.95 Angstrom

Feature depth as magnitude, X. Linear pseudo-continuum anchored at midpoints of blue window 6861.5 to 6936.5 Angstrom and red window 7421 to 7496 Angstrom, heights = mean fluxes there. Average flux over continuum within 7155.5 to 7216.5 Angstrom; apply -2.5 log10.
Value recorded 0.04 mag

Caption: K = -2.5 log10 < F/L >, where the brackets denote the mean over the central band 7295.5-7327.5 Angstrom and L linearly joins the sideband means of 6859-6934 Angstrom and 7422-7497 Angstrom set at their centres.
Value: 0.013 mag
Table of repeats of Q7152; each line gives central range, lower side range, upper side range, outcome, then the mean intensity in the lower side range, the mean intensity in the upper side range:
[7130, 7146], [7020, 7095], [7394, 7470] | 0.026 mag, 25.2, 24.5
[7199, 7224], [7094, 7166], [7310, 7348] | 0.028 mag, 24.6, 24.6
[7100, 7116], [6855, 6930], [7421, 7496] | 0.002 mag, 25.4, 24.6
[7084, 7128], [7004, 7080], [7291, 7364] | 0.009 mag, 25.2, 24.5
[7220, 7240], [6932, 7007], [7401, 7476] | 0.021 mag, 25.5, 24.5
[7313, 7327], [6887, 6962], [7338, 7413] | 0.011 mag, 25.4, 24.7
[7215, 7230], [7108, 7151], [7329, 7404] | 0.014 mag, 24.6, 24.7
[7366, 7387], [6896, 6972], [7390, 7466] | -0.016 mag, 25.5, 24.5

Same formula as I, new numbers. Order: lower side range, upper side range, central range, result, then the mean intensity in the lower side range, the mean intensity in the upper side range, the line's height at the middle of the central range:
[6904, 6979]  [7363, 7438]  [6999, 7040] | 0.19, 25.4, 24.7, 25.3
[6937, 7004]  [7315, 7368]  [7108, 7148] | 0.78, 25.5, 24.6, 25.1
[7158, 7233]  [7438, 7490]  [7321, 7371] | -0.28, 24.2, 24.7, 24.5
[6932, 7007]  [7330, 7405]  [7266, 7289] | 0.00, 25.5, 24.8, 24.9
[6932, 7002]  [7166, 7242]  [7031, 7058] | -0.38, 25.5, 24.2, 25.1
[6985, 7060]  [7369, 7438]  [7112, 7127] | 0.21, 25.3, 24.6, 25.2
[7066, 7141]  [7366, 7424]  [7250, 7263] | 0.11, 24.9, 24.7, 24.8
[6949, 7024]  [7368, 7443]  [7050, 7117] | 0.46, 25.4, 24.6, 25.2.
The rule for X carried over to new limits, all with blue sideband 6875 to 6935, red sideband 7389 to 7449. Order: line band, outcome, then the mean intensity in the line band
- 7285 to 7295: 0.02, 24.2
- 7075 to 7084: -0.01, 25.2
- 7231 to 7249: 0.01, 24.5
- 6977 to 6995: -0.01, 25.5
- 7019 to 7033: 0.00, 25.1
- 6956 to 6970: -0.02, 25.7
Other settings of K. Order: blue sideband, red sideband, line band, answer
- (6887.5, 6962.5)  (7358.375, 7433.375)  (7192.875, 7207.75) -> 0.04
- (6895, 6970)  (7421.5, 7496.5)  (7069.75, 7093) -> 0.01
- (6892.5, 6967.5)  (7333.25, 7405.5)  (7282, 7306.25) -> 0.02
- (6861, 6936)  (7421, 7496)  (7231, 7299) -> 0.01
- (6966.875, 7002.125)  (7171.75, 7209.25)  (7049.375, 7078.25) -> -0.01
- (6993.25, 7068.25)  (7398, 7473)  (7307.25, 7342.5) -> 0.01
